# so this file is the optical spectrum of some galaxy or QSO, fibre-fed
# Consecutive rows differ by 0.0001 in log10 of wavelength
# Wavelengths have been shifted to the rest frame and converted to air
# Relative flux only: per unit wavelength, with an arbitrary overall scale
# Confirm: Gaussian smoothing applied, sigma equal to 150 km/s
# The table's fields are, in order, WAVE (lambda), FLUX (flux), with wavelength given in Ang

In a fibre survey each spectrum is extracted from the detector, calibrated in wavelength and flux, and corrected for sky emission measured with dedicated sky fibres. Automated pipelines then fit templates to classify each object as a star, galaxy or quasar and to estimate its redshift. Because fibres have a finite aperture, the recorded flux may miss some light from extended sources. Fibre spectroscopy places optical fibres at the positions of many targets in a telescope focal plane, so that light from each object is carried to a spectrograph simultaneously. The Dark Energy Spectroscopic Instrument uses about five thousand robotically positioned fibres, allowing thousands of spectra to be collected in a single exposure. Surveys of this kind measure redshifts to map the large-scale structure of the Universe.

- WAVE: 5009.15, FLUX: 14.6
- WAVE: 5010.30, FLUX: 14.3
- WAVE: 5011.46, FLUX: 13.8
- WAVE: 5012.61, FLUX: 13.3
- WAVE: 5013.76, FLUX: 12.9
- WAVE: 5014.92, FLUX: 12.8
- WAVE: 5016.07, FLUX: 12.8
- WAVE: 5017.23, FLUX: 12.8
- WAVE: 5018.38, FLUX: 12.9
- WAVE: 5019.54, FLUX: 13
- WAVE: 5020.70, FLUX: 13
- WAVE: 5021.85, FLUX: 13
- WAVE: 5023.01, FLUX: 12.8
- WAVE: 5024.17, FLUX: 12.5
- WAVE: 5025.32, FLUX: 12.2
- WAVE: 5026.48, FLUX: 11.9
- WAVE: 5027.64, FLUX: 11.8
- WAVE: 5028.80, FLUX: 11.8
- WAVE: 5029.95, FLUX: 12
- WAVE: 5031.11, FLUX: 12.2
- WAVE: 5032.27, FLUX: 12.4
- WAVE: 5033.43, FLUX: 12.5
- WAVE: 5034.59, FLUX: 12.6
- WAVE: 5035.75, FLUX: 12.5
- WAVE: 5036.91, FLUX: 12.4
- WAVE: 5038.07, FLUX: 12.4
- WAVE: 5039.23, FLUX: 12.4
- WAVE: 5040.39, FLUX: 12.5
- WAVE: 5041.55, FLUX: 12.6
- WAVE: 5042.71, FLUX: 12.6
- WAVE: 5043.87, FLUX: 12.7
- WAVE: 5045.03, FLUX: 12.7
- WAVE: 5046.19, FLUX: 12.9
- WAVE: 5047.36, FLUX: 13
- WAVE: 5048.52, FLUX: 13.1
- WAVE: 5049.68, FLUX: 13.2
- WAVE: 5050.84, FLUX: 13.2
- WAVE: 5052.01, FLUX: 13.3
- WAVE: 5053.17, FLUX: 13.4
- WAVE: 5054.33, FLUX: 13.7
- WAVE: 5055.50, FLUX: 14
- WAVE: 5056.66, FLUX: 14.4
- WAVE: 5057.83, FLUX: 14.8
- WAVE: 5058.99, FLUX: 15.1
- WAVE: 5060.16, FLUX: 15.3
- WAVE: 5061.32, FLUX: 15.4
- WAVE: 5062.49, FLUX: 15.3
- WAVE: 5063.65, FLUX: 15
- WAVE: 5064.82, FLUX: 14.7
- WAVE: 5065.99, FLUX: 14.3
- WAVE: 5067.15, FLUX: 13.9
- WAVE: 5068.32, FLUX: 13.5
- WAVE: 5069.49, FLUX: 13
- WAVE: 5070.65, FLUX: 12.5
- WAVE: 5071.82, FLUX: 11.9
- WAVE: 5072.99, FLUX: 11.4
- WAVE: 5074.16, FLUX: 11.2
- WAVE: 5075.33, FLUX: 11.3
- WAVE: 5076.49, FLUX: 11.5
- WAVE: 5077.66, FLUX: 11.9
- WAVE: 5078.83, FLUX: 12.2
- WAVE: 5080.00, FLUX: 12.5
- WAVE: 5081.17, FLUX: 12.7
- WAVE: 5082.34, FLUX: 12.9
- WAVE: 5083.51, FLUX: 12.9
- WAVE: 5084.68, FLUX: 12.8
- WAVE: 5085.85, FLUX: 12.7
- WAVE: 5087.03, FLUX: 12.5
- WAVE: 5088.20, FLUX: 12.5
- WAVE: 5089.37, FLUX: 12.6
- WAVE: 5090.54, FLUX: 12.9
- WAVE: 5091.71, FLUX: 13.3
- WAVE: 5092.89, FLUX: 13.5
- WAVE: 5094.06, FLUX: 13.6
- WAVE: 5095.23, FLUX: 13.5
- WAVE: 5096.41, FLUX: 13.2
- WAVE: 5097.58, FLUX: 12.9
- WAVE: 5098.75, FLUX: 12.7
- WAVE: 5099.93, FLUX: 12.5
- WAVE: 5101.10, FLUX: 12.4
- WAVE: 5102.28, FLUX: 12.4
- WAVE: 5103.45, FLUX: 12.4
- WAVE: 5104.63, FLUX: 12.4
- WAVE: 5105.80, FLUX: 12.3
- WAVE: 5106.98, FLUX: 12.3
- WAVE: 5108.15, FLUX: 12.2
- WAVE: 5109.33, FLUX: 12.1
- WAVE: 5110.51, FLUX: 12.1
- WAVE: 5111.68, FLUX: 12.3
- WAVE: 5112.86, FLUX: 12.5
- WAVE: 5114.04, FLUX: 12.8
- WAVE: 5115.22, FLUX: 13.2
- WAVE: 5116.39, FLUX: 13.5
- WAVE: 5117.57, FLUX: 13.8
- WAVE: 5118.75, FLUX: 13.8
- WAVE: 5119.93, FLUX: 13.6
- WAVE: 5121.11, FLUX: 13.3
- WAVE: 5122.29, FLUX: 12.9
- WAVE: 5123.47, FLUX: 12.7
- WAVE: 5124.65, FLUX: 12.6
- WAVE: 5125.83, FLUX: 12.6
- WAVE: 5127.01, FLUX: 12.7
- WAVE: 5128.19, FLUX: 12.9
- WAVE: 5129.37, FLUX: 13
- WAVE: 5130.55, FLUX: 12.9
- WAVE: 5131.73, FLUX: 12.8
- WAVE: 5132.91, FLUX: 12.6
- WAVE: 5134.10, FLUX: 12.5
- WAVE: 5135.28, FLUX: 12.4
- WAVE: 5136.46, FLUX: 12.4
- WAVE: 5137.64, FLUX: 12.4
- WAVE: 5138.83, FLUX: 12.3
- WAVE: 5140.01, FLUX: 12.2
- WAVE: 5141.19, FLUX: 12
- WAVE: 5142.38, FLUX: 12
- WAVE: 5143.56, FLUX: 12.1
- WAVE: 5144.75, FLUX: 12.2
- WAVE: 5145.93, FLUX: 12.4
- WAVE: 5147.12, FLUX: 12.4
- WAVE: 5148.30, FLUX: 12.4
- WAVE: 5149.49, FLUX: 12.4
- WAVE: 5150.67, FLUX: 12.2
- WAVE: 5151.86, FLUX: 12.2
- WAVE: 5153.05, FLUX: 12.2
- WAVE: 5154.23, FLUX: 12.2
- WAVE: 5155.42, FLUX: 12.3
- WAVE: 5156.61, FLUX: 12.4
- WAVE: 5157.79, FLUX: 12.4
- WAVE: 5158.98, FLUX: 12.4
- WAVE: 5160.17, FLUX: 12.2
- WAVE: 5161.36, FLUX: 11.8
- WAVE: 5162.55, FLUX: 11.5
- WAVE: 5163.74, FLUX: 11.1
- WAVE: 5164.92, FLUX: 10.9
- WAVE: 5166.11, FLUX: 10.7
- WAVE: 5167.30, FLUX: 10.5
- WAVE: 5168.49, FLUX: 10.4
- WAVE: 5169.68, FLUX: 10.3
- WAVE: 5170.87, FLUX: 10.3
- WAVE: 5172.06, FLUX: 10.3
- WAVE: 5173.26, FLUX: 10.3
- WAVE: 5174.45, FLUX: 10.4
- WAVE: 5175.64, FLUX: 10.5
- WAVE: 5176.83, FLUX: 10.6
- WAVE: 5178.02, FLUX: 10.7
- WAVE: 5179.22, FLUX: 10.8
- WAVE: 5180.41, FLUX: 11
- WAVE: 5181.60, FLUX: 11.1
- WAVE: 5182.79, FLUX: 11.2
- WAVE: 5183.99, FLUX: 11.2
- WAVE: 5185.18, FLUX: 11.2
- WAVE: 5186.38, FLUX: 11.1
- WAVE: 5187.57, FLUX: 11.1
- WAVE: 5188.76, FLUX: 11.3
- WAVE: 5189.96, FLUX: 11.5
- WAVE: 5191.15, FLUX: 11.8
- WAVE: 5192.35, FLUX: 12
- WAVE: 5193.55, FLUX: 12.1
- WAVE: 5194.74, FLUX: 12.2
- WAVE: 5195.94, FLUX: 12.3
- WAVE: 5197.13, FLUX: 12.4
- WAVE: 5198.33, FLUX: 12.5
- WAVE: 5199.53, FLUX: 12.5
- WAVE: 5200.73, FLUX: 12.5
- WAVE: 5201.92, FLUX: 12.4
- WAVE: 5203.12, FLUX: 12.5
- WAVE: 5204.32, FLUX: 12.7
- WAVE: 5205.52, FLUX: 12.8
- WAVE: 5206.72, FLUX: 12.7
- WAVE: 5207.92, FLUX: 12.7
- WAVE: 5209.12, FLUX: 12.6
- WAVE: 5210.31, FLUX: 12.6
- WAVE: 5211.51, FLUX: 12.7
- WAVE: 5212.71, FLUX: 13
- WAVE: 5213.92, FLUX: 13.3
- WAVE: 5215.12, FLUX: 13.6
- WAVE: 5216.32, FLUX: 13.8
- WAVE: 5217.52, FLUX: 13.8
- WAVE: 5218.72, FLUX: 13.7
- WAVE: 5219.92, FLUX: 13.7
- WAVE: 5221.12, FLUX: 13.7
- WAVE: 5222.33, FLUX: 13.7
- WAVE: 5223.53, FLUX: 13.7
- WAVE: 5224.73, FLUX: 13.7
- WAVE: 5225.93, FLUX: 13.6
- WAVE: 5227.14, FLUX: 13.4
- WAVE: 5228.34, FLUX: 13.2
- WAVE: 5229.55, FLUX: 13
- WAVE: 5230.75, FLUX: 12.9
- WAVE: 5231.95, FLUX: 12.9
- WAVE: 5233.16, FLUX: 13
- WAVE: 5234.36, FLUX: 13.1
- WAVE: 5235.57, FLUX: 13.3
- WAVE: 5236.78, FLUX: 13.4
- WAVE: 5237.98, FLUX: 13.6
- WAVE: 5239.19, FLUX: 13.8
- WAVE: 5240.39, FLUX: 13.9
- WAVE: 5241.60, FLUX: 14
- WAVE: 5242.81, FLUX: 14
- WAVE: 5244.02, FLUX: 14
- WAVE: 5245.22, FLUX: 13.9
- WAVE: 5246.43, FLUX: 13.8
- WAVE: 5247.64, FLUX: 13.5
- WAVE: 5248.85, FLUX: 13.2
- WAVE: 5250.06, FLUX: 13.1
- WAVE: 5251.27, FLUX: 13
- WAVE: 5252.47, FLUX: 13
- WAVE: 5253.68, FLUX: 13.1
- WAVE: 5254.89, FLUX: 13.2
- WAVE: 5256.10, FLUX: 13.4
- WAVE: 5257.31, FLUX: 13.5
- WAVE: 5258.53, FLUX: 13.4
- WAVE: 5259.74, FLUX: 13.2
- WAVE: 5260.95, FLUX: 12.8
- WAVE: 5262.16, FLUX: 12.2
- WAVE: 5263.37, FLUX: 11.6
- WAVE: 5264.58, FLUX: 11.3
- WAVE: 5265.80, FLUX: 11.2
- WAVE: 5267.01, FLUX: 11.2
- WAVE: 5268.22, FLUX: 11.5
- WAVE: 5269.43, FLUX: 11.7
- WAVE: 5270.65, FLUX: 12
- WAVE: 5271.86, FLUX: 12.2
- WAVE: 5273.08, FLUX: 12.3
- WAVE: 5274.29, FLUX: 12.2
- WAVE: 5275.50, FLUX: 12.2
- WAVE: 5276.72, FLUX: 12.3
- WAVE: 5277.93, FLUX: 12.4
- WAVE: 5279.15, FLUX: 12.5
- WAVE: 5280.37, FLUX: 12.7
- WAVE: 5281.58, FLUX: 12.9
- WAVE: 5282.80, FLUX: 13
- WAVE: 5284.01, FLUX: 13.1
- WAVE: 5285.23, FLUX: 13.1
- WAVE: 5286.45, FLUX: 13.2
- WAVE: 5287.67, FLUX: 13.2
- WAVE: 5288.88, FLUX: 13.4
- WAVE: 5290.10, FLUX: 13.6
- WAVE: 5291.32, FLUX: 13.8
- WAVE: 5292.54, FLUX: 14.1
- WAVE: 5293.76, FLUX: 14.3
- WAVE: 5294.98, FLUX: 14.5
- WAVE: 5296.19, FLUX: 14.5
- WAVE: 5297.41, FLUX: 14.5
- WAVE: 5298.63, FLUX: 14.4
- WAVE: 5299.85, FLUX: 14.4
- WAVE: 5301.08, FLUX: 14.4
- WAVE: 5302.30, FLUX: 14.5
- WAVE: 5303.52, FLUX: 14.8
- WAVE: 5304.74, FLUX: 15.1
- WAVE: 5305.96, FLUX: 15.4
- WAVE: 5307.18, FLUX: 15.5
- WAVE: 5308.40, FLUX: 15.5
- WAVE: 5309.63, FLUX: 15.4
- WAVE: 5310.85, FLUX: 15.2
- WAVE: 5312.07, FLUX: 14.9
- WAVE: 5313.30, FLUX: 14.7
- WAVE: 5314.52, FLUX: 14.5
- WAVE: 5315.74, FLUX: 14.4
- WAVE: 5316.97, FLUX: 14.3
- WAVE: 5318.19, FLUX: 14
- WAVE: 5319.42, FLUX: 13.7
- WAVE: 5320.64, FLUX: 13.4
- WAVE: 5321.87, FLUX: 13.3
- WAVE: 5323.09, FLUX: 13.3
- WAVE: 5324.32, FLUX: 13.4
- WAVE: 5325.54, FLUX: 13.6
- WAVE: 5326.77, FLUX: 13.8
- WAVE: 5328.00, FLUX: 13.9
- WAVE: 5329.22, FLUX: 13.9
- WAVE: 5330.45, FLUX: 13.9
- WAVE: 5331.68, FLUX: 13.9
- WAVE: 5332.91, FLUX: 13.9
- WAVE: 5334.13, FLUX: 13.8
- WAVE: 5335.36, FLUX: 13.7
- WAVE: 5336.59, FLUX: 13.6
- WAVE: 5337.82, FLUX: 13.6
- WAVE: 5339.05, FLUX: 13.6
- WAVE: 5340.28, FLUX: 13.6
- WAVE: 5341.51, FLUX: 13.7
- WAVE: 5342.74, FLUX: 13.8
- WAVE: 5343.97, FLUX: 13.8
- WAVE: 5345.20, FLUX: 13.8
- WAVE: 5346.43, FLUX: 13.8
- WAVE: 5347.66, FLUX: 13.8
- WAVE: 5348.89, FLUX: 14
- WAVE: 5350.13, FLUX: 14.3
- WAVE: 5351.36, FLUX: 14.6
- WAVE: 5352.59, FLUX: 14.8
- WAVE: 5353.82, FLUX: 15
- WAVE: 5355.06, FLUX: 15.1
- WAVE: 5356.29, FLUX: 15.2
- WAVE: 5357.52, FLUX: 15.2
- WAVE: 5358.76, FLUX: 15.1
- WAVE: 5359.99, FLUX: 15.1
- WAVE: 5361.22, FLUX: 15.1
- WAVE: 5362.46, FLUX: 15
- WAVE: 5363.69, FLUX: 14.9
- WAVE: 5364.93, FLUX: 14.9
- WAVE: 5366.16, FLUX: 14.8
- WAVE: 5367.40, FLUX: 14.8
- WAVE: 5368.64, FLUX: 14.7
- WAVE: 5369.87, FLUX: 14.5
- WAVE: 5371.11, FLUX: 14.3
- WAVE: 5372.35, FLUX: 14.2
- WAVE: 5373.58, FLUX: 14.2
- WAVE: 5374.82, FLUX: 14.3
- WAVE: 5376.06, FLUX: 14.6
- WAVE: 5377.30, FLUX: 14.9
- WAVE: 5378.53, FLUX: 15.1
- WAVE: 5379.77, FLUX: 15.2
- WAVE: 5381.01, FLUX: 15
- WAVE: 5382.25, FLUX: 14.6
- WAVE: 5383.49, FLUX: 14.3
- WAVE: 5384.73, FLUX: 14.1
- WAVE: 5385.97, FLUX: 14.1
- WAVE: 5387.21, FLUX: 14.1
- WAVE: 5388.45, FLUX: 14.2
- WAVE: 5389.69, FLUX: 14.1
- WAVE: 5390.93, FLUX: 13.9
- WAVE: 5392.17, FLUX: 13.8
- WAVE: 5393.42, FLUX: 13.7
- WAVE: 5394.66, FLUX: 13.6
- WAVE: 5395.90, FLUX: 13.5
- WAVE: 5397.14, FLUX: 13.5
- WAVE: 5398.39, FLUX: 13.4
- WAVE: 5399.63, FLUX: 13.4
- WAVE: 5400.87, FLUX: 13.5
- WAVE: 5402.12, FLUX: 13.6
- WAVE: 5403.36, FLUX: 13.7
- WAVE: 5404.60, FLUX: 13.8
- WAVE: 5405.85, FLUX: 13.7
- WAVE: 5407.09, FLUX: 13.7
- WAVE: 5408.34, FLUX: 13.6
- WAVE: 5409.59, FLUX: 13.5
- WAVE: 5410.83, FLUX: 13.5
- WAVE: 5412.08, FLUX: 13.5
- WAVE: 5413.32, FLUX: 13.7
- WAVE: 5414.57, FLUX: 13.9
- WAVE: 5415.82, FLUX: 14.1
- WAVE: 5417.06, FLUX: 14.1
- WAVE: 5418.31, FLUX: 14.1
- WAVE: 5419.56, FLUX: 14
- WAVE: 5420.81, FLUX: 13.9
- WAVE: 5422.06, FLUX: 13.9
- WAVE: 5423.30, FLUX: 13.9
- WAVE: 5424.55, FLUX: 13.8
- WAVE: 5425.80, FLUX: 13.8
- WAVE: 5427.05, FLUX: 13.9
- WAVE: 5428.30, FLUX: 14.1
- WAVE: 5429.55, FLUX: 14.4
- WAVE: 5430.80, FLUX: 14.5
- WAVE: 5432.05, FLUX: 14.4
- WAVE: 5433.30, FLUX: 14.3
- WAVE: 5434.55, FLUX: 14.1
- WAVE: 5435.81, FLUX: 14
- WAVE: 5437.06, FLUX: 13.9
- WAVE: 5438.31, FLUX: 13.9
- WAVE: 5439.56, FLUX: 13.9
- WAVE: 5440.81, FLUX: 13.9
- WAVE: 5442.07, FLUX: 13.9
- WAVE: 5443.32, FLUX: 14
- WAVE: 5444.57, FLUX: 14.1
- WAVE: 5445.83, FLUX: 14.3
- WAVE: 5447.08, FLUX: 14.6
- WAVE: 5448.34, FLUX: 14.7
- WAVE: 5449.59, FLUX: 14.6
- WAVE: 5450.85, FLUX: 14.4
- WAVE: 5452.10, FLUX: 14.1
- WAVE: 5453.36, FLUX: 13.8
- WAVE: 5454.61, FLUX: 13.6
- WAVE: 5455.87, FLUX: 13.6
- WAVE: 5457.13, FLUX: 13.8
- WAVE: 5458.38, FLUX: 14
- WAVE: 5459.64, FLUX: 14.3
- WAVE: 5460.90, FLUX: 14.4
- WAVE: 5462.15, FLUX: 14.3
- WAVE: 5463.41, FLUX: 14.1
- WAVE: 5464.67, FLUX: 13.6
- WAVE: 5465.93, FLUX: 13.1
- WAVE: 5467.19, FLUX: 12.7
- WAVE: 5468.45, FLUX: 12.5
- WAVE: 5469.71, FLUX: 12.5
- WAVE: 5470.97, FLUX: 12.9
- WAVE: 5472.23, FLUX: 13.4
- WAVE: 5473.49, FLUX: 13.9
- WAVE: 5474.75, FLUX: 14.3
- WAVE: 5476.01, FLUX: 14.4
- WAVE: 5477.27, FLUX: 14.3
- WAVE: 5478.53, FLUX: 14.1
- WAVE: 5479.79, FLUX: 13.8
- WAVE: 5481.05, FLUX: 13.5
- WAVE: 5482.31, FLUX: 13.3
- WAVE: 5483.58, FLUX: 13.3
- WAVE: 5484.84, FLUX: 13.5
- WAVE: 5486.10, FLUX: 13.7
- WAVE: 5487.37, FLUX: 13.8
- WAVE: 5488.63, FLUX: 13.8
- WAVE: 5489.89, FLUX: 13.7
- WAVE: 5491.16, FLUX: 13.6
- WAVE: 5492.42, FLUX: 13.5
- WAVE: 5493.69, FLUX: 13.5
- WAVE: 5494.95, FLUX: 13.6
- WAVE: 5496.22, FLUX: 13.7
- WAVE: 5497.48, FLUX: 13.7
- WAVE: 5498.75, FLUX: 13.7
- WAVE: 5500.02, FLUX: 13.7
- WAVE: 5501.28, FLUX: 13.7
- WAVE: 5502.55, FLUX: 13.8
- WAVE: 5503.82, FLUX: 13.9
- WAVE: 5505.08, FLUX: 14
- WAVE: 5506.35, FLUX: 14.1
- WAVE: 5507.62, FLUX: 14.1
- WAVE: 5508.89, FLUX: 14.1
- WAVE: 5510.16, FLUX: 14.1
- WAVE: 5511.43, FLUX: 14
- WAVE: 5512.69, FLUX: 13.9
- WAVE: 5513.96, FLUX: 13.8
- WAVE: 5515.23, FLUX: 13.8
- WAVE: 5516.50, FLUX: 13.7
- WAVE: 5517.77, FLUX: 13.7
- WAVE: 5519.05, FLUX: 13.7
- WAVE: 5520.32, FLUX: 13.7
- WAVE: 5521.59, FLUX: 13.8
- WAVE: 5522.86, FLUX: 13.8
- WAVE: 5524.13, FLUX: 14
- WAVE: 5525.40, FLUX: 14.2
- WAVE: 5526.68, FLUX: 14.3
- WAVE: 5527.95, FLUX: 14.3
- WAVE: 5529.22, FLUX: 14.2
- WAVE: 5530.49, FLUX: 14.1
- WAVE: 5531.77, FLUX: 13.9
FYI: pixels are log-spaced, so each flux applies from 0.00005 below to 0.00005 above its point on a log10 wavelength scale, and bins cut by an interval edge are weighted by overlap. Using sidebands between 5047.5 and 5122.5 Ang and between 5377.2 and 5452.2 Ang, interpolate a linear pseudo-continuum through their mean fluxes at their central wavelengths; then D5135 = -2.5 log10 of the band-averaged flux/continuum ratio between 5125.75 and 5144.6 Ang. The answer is 0.06 mag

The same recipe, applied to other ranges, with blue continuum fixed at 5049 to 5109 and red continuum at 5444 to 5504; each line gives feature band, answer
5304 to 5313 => -0.13 mag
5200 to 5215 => 0.05 mag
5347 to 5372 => -0.09 mag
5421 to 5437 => -0.03 mag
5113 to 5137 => 0.02 mag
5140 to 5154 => 0.08 mag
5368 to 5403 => -0.04 mag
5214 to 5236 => -0.01 mag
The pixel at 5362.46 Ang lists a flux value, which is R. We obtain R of 15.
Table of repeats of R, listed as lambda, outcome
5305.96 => 15.4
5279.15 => 12.5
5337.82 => 13.6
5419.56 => 14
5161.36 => 11.8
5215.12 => 13.6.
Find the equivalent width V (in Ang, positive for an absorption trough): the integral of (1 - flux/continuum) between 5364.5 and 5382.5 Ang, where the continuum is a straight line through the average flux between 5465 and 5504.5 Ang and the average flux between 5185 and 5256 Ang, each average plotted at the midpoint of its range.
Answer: -1.8 Ang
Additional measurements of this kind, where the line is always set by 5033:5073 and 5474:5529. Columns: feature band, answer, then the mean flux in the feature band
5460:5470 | 0.3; 13.4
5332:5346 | 0.0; 13.7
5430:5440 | -0.3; 14.1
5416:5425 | -0.1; 14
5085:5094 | 0.4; 12.9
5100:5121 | 1.2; 12.7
